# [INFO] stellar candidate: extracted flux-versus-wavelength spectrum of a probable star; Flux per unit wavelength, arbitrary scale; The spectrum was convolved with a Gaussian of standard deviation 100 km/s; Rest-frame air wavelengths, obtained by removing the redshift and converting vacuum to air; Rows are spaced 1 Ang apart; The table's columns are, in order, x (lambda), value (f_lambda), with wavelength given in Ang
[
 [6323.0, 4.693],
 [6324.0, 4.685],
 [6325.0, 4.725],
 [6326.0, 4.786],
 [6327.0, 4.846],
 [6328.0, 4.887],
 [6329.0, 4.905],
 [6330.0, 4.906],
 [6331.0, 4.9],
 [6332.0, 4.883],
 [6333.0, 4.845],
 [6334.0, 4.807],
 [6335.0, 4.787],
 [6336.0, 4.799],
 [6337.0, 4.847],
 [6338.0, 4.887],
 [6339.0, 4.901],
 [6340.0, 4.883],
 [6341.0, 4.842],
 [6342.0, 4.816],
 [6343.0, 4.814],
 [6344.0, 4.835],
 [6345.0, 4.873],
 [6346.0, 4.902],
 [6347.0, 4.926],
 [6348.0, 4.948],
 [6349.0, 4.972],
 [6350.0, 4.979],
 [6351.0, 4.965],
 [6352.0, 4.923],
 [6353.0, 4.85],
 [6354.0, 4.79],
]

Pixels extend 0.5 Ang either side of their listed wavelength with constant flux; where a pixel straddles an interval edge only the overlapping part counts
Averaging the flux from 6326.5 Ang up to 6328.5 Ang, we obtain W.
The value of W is 4.87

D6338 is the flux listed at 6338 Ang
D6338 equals 4.887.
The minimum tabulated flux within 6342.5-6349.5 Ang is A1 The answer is 4.814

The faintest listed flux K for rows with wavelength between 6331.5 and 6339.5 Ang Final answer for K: 4.787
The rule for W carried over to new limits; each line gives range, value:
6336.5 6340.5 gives 4.88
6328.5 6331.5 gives 4.9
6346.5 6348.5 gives 4.94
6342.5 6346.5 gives 4.86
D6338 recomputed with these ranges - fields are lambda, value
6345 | 4.873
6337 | 4.847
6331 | 4.9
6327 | 4.846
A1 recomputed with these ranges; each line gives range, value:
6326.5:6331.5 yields 4.846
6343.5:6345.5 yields 4.835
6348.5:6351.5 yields 4.965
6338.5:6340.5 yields 4.883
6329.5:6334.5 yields 4.807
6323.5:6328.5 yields 4.685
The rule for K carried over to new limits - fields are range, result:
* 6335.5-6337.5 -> 4.799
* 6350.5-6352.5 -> 4.923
